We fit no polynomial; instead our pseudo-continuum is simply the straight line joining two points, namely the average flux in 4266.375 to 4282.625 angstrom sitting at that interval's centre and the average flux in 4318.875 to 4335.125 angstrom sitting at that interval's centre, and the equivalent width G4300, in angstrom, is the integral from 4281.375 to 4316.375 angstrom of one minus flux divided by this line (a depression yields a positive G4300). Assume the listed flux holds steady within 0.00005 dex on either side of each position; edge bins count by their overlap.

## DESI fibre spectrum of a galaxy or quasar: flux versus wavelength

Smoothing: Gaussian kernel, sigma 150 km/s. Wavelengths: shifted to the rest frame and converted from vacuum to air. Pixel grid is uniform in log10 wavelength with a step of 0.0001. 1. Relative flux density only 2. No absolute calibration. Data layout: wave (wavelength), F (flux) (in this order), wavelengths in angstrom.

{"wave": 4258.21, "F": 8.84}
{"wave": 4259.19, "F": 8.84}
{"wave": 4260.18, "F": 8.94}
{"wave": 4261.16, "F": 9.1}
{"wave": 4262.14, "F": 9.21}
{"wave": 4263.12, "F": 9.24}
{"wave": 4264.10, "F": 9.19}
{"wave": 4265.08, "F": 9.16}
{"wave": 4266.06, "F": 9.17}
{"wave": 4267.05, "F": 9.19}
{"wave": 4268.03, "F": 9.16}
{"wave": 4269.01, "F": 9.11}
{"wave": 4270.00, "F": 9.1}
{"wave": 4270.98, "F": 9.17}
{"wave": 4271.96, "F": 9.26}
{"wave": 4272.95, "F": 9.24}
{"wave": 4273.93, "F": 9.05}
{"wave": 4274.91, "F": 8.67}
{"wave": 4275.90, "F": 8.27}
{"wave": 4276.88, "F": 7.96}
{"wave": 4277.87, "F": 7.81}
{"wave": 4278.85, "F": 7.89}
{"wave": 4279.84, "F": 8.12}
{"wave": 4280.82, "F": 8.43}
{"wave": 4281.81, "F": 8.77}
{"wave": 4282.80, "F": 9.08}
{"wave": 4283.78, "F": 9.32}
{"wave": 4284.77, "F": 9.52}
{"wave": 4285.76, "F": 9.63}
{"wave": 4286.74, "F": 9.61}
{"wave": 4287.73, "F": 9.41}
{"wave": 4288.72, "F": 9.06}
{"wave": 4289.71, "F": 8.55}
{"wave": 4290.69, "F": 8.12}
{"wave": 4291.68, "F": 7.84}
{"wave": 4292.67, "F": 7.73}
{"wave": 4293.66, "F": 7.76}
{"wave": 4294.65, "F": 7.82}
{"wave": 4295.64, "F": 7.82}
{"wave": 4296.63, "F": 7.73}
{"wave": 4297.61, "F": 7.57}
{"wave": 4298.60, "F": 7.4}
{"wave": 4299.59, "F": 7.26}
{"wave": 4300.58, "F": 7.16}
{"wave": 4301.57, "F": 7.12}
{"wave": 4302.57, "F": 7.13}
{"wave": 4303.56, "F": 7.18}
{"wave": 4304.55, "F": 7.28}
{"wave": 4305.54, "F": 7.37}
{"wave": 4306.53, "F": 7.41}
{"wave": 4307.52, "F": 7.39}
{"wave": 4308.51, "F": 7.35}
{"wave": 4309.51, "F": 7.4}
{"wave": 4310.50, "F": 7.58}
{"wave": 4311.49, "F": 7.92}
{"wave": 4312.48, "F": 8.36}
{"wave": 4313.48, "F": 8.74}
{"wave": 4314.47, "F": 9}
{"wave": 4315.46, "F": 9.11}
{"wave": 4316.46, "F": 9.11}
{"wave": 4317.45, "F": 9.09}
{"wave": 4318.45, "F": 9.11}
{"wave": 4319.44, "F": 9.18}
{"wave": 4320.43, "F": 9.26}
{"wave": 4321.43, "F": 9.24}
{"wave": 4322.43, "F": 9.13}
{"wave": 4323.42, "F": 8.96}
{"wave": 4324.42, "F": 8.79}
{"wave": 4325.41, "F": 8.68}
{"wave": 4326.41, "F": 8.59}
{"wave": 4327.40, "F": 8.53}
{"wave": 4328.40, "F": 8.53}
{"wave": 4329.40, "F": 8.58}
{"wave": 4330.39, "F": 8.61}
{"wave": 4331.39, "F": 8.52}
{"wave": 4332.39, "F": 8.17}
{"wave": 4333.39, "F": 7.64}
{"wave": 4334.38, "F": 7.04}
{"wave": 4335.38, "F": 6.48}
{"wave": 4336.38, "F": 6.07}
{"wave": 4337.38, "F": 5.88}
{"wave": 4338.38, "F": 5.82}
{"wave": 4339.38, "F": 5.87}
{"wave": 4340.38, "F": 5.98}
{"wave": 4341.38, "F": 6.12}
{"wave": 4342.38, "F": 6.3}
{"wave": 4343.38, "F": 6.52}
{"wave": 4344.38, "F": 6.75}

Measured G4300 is 2.2 angstrom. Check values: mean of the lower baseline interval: 8.71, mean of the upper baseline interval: 8.56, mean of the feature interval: 8.11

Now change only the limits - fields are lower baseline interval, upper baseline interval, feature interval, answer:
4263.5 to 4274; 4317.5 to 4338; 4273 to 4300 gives 1.52 angstrom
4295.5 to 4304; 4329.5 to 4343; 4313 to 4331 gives -4.72 angstrom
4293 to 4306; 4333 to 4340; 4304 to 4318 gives -1.95 angstrom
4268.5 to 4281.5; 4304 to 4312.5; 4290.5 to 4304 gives 0.61 angstrom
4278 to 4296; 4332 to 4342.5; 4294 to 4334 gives -4.23 angstrom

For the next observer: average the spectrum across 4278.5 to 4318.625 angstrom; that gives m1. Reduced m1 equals 8.17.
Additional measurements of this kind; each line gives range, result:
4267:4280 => 8.71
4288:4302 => 7.81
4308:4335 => 8.52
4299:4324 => 8.15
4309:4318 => 8.47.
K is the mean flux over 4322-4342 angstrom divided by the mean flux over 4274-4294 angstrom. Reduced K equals 0.9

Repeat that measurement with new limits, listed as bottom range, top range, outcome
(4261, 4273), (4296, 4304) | 0.80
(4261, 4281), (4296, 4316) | 0.87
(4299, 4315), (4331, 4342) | 0.88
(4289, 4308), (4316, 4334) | 1.16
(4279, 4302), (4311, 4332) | 1.06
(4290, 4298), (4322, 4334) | 1.09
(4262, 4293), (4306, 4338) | 0.93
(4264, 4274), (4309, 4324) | 0.95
